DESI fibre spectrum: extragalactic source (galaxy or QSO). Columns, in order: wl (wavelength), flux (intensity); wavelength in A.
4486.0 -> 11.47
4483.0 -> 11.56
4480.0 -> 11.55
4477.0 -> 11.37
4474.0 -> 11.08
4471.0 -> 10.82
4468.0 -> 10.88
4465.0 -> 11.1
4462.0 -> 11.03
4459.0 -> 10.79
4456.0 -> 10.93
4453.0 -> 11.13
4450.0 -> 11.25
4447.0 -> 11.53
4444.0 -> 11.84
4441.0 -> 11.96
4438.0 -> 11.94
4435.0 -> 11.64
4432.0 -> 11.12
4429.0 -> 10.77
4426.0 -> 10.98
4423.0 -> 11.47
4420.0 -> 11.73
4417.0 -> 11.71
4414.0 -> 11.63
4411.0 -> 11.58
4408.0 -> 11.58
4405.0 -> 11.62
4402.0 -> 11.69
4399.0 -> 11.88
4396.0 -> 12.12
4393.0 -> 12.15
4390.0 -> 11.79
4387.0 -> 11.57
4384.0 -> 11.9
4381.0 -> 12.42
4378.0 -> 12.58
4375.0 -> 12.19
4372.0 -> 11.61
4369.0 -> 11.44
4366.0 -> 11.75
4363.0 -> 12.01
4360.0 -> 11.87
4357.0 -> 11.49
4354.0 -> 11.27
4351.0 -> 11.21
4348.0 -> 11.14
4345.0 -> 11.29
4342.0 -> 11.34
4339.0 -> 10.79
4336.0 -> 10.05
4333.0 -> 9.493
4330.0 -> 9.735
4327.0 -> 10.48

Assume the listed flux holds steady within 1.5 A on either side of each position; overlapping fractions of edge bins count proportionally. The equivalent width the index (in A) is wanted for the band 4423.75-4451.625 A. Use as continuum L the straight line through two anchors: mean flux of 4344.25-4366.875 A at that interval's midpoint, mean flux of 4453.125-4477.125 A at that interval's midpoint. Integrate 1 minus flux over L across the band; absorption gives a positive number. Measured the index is -0.8 A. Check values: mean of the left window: 11.5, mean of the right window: 11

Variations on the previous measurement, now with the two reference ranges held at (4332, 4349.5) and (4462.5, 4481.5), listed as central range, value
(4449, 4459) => 0.0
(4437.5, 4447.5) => -0.7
